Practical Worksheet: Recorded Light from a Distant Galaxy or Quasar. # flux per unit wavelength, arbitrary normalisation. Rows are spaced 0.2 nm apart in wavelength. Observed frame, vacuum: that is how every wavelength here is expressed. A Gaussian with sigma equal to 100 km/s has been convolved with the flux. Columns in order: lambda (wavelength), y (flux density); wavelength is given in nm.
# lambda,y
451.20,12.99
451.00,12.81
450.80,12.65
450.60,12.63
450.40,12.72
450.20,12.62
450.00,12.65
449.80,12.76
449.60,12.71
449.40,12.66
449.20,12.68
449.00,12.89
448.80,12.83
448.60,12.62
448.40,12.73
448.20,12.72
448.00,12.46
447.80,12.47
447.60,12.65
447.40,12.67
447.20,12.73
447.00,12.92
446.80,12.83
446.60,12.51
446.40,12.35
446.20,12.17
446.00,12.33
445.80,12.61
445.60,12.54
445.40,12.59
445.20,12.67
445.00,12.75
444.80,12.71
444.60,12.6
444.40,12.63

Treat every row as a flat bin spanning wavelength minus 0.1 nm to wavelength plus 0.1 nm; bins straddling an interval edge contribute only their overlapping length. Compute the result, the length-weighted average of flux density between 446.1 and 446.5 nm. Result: 12.3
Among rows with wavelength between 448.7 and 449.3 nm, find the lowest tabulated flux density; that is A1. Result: 12.68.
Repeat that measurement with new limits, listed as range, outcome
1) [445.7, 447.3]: 12.17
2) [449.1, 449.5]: 12.66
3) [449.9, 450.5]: 12.62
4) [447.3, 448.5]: 12.46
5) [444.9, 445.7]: 12.54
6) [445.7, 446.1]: 12.33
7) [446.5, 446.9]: 12.51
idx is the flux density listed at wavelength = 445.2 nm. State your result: 12.67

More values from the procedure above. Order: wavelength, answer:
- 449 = 12.89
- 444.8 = 12.71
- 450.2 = 12.62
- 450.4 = 12.72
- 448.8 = 12.83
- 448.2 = 12.72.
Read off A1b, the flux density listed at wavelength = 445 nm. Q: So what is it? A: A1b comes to 12.75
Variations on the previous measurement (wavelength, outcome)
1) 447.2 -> 12.73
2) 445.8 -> 12.61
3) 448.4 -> 12.73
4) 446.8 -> 12.83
